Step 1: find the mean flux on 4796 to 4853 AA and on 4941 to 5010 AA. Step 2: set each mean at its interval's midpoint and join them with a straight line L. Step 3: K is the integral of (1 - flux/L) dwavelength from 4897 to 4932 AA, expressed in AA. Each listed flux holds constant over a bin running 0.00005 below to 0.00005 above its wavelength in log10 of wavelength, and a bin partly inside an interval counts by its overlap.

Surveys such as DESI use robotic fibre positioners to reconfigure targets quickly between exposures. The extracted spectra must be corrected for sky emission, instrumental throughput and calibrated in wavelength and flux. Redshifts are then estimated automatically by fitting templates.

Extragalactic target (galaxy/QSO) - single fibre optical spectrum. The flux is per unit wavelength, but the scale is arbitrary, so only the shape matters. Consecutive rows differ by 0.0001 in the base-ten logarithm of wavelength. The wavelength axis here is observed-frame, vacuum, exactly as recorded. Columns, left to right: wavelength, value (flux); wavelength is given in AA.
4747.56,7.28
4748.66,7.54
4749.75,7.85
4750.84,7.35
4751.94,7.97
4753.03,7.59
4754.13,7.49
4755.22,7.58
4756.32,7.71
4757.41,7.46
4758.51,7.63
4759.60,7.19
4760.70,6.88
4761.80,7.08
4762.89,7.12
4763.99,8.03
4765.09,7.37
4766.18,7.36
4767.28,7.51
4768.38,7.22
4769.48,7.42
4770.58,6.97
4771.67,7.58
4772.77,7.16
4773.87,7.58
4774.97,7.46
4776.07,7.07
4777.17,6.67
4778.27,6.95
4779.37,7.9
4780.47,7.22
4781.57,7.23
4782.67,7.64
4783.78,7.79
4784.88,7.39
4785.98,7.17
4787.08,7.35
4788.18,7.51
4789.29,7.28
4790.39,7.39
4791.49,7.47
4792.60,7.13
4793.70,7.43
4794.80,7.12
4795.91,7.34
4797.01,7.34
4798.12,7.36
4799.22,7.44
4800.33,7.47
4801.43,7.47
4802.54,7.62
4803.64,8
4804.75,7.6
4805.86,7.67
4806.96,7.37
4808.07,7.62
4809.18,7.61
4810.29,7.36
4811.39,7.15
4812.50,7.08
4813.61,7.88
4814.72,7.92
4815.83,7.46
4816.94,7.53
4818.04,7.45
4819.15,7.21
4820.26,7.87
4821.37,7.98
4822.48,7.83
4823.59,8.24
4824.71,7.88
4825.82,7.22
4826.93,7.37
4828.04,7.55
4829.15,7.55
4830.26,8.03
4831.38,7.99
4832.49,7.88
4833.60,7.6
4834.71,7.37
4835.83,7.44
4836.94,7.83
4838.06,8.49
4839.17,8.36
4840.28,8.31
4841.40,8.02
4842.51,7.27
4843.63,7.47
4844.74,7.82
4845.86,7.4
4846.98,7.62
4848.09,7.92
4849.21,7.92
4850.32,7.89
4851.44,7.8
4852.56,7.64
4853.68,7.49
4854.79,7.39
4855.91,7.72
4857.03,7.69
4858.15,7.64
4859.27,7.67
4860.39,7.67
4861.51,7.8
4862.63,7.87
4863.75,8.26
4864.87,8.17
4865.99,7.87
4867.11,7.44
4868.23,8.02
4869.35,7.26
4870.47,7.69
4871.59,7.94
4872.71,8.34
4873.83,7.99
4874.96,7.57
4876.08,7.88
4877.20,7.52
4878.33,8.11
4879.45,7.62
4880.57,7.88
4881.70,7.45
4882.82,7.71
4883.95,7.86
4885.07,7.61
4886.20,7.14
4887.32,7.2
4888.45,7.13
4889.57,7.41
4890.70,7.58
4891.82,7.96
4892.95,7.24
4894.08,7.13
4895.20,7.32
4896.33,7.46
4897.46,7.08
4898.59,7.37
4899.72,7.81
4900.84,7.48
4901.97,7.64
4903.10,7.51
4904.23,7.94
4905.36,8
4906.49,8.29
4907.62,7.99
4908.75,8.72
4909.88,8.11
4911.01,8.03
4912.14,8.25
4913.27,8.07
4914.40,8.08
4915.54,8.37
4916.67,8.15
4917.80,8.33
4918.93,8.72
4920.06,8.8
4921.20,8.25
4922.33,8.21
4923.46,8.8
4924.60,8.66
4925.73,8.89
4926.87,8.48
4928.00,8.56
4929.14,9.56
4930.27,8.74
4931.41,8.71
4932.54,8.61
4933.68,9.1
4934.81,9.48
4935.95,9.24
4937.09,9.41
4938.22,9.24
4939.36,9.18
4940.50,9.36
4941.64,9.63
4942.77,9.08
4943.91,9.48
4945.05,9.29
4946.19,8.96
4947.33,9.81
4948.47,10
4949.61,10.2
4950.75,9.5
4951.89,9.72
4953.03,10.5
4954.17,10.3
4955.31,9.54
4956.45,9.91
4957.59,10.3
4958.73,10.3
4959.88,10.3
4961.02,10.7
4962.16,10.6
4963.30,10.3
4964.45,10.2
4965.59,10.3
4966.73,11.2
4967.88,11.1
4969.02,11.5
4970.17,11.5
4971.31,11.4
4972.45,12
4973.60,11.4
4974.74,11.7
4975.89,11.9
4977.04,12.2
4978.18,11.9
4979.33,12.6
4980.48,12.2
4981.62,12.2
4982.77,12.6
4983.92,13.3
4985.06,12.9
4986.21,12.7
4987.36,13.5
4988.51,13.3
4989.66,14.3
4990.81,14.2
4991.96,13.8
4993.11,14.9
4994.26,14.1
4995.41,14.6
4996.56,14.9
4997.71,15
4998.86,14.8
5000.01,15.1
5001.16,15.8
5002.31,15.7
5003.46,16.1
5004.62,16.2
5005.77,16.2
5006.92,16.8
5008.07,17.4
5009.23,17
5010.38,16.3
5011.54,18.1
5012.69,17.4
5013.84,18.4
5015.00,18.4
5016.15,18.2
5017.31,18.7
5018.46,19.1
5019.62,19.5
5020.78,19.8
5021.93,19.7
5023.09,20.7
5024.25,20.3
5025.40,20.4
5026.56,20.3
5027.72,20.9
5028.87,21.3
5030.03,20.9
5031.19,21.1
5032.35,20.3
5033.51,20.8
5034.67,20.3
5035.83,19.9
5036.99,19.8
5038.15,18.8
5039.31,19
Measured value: 7.4 AA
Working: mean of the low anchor 7.67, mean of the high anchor 12.3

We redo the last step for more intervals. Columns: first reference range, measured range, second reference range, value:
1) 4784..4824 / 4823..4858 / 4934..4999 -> 2.6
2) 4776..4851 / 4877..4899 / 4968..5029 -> 6.7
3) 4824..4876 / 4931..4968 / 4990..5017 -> 9.5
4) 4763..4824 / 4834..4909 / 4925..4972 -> 7.9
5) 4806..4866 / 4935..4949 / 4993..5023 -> 4.2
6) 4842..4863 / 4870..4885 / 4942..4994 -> 1.2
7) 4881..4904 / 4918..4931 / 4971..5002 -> 1.1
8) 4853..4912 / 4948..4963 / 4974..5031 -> 3.1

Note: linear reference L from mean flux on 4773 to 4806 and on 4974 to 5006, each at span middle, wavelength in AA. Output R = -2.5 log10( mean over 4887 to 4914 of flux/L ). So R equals 0.384 mag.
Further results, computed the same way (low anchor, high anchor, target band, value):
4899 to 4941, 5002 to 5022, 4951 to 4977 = 0.20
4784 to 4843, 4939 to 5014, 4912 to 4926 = 0.27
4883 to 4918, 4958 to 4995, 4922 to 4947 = 0.07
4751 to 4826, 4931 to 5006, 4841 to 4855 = 0.15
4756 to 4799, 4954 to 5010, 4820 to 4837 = 0.13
